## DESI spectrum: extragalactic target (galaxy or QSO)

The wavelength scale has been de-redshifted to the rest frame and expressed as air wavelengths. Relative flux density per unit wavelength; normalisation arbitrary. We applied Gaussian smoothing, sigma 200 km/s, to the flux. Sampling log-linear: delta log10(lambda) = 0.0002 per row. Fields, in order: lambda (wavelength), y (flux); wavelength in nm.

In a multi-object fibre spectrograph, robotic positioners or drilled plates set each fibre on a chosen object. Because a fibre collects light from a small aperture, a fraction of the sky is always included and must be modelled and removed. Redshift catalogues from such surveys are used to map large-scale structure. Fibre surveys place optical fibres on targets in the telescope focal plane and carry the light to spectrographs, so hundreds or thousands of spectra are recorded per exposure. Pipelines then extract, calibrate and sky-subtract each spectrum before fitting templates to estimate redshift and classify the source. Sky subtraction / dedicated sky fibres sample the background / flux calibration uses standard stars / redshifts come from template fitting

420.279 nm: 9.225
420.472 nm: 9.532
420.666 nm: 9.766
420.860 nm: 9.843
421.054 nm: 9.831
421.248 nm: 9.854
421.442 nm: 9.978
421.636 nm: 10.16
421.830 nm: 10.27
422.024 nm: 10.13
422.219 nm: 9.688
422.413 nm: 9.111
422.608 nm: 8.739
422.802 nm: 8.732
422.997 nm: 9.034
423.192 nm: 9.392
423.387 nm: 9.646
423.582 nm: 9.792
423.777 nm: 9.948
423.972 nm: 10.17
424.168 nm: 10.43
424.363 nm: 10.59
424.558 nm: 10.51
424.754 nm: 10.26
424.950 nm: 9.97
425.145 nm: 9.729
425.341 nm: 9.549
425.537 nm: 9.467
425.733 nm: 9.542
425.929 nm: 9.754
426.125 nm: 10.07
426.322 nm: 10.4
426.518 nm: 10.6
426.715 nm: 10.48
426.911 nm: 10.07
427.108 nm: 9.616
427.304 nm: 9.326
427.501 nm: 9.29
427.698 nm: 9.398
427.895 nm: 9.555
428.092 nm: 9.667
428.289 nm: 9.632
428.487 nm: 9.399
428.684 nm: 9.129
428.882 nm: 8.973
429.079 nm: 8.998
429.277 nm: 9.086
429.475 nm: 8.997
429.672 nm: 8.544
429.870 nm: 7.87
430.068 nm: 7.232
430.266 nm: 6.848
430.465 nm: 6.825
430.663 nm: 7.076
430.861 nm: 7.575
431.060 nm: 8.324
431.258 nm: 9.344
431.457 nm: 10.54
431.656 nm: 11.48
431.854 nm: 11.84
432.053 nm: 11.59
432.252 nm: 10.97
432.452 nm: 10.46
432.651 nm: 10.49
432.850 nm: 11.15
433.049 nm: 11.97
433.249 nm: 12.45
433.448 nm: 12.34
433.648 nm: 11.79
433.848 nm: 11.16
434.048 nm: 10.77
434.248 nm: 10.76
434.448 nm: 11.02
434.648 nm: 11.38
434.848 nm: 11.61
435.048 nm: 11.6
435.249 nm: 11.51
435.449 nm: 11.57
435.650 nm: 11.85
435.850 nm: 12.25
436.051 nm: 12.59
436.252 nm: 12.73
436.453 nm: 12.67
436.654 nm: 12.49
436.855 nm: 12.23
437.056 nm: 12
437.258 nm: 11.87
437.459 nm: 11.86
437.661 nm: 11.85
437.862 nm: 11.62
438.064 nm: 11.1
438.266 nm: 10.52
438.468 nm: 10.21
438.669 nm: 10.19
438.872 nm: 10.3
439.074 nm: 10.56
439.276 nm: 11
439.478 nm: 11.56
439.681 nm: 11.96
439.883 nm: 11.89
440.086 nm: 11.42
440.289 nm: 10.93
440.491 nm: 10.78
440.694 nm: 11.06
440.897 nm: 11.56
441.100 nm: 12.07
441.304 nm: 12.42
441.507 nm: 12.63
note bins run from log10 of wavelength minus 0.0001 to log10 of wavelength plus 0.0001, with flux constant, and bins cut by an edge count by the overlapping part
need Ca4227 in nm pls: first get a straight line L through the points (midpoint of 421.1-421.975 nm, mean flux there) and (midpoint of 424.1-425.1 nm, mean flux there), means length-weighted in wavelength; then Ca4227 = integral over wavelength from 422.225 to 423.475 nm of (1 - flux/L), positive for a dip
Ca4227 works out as 0.126 nm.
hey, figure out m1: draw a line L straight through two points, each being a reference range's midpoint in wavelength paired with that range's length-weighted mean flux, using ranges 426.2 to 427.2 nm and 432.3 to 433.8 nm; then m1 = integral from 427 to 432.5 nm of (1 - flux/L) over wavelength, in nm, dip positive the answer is 0.83 nm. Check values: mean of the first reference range 10.2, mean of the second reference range 11.5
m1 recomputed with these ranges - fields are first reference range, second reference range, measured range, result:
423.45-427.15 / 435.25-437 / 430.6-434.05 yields 0.250 nm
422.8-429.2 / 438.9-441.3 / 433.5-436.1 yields -0.186 nm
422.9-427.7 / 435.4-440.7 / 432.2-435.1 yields -0.097 nm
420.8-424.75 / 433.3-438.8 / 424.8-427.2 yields 0.070 nm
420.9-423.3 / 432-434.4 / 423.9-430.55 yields 0.602 nm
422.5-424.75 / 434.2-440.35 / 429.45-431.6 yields 0.506 nm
